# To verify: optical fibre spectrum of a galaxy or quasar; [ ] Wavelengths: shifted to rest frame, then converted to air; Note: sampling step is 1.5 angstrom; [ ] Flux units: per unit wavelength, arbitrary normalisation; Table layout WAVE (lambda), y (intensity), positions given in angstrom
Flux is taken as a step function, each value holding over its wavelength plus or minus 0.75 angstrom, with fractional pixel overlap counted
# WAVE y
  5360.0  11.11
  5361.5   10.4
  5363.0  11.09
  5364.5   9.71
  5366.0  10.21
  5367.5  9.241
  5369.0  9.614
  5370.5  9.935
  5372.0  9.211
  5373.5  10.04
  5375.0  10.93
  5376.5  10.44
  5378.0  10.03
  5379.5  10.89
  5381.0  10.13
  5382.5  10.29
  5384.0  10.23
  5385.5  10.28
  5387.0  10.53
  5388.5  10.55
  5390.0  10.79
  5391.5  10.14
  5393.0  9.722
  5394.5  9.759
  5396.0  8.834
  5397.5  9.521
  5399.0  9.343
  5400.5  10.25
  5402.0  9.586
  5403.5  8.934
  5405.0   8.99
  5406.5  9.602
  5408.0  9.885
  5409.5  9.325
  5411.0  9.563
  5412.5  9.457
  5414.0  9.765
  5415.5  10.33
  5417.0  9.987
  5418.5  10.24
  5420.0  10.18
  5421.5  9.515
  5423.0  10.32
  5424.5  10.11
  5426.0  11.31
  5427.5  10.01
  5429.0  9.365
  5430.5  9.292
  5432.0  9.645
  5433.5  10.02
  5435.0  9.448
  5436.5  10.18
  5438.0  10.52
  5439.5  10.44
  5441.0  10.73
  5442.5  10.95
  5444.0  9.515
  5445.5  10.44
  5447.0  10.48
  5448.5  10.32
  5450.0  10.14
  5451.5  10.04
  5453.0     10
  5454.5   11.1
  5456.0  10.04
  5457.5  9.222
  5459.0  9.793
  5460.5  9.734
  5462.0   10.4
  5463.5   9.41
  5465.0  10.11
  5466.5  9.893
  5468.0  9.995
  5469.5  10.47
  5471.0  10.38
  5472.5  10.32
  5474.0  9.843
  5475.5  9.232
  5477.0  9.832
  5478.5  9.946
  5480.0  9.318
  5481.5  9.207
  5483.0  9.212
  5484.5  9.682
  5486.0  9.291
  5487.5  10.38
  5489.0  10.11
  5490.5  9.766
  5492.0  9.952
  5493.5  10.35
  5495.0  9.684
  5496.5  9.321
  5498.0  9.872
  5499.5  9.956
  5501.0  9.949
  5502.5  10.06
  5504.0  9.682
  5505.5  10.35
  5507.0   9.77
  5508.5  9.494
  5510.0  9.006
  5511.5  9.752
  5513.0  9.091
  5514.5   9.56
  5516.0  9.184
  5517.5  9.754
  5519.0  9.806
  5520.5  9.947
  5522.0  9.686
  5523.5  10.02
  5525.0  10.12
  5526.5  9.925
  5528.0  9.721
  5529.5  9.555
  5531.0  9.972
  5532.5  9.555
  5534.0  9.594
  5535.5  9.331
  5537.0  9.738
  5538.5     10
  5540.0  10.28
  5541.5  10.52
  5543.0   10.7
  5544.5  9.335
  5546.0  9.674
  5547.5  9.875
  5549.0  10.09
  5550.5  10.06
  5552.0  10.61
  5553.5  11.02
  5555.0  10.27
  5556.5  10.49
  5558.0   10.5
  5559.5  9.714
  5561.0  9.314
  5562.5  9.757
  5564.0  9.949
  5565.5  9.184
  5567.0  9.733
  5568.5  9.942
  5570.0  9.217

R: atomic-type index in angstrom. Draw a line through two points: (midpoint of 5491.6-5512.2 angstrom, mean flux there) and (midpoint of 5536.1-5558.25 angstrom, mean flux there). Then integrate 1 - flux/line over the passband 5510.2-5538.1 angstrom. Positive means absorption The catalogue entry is 0.9 angstrom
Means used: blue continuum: 9.8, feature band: 9.67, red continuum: 10.2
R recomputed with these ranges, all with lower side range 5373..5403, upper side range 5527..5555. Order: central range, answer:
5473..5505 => 0.87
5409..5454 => 0.03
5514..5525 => 0.29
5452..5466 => 0.10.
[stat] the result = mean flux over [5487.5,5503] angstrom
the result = 9.92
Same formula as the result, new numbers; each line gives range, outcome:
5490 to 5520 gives 9.72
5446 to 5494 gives 9.94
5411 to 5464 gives 10.1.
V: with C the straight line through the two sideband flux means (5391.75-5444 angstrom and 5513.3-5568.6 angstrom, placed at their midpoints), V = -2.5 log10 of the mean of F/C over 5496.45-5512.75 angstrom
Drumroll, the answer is 0.02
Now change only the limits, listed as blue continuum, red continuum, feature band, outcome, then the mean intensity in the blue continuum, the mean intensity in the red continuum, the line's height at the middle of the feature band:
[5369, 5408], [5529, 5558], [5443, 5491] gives 0.01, 9.95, 10.1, 10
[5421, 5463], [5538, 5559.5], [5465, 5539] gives 0.04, 10.1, 10.2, 10.2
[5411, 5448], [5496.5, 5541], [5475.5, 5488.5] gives 0.03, 10.1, 9.75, 9.89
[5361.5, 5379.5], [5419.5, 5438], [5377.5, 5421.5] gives 0.01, 10.1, 9.97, 10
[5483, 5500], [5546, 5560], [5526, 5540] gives 0.04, 9.82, 10.3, 10.1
